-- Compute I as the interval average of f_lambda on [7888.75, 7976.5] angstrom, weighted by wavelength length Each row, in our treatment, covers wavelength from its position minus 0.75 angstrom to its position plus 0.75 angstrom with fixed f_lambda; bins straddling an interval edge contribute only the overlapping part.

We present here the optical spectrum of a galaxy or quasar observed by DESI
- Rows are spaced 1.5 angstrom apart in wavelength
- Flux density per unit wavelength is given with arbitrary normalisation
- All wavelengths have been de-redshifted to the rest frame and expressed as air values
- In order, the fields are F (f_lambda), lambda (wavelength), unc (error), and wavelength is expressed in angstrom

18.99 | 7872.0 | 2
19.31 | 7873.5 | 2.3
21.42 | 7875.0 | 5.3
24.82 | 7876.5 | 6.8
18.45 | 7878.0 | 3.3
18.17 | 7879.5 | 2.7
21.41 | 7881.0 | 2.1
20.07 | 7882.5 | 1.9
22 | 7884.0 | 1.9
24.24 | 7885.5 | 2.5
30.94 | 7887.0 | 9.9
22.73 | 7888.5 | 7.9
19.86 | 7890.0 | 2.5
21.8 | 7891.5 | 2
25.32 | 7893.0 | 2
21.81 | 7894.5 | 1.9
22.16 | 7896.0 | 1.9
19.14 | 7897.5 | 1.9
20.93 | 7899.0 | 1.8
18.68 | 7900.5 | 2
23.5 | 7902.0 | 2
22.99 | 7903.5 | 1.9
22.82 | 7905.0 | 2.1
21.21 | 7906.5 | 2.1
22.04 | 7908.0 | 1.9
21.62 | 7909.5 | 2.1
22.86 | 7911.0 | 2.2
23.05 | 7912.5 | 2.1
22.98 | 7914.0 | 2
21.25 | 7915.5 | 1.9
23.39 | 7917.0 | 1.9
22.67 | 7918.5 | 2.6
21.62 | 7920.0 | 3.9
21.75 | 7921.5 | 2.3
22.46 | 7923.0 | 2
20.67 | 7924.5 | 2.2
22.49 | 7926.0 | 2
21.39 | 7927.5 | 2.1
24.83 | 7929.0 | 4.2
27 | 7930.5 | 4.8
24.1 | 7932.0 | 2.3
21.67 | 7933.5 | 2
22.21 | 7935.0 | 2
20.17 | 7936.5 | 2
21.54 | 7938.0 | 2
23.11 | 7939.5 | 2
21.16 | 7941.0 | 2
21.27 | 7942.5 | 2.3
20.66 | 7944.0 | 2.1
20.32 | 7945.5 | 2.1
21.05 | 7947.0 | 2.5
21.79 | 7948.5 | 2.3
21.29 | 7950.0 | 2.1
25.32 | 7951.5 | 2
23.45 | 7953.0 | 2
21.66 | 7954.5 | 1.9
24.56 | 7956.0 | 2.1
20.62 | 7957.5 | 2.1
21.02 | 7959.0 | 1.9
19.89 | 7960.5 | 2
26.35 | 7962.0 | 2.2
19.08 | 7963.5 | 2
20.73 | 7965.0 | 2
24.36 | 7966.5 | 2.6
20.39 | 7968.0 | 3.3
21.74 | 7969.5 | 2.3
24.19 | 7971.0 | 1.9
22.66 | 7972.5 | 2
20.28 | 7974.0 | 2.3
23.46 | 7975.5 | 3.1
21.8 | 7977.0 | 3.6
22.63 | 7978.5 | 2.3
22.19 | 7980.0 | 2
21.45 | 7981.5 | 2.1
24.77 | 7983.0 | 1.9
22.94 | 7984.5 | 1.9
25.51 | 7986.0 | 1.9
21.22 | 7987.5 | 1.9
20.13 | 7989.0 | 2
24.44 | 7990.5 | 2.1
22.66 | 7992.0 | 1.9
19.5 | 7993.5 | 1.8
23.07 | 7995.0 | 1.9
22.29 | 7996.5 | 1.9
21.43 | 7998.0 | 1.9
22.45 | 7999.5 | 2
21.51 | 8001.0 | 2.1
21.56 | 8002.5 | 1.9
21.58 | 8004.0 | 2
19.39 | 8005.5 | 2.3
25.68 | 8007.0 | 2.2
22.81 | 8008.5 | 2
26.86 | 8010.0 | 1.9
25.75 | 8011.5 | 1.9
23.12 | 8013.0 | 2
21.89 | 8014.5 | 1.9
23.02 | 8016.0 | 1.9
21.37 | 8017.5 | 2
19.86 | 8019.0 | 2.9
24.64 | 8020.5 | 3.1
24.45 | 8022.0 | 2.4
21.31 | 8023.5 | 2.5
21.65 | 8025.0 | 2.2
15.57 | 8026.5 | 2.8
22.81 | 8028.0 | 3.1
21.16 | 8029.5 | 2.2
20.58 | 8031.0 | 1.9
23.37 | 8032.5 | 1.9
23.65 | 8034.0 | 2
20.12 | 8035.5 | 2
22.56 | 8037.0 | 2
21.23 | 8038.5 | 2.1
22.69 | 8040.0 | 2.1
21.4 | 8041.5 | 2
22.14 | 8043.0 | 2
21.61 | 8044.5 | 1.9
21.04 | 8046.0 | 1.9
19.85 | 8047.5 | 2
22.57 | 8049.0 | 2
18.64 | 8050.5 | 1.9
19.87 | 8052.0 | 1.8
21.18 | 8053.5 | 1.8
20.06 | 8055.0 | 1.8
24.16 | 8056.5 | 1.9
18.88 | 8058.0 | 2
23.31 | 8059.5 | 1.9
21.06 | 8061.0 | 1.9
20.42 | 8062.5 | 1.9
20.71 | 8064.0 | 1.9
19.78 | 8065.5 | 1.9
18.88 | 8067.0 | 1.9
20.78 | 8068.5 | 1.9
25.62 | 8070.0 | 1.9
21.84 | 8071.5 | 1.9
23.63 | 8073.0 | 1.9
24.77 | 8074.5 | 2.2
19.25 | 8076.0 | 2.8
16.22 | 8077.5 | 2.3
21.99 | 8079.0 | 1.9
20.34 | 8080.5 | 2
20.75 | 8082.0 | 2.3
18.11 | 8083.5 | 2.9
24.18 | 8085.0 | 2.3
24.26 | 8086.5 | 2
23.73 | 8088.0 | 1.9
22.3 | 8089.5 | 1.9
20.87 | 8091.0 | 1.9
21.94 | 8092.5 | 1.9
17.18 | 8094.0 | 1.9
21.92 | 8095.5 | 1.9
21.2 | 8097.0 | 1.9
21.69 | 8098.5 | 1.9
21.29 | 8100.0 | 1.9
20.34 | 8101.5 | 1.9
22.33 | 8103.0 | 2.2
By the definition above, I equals 22.1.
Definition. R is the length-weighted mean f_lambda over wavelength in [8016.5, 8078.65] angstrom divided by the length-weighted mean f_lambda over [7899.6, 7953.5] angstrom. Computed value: 1.0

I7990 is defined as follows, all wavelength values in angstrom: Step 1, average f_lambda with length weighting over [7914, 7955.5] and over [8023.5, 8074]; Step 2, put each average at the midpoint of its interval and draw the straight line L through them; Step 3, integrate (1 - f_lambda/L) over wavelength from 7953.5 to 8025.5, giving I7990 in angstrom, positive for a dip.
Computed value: -2.0 angstrom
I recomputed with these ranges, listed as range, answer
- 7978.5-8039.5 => 22.3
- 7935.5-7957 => 21.9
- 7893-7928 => 22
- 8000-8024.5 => 22.8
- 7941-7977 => 22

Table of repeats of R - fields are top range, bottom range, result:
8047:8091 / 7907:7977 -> 0.96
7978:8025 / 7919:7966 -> 1.02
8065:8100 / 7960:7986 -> 0.95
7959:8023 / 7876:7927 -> 1.02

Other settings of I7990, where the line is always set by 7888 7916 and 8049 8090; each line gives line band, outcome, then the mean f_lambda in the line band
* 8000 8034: -1.3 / 22.3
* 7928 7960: -0.8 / 22.3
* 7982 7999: -0.7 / 22.5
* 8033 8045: -0.3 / 22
